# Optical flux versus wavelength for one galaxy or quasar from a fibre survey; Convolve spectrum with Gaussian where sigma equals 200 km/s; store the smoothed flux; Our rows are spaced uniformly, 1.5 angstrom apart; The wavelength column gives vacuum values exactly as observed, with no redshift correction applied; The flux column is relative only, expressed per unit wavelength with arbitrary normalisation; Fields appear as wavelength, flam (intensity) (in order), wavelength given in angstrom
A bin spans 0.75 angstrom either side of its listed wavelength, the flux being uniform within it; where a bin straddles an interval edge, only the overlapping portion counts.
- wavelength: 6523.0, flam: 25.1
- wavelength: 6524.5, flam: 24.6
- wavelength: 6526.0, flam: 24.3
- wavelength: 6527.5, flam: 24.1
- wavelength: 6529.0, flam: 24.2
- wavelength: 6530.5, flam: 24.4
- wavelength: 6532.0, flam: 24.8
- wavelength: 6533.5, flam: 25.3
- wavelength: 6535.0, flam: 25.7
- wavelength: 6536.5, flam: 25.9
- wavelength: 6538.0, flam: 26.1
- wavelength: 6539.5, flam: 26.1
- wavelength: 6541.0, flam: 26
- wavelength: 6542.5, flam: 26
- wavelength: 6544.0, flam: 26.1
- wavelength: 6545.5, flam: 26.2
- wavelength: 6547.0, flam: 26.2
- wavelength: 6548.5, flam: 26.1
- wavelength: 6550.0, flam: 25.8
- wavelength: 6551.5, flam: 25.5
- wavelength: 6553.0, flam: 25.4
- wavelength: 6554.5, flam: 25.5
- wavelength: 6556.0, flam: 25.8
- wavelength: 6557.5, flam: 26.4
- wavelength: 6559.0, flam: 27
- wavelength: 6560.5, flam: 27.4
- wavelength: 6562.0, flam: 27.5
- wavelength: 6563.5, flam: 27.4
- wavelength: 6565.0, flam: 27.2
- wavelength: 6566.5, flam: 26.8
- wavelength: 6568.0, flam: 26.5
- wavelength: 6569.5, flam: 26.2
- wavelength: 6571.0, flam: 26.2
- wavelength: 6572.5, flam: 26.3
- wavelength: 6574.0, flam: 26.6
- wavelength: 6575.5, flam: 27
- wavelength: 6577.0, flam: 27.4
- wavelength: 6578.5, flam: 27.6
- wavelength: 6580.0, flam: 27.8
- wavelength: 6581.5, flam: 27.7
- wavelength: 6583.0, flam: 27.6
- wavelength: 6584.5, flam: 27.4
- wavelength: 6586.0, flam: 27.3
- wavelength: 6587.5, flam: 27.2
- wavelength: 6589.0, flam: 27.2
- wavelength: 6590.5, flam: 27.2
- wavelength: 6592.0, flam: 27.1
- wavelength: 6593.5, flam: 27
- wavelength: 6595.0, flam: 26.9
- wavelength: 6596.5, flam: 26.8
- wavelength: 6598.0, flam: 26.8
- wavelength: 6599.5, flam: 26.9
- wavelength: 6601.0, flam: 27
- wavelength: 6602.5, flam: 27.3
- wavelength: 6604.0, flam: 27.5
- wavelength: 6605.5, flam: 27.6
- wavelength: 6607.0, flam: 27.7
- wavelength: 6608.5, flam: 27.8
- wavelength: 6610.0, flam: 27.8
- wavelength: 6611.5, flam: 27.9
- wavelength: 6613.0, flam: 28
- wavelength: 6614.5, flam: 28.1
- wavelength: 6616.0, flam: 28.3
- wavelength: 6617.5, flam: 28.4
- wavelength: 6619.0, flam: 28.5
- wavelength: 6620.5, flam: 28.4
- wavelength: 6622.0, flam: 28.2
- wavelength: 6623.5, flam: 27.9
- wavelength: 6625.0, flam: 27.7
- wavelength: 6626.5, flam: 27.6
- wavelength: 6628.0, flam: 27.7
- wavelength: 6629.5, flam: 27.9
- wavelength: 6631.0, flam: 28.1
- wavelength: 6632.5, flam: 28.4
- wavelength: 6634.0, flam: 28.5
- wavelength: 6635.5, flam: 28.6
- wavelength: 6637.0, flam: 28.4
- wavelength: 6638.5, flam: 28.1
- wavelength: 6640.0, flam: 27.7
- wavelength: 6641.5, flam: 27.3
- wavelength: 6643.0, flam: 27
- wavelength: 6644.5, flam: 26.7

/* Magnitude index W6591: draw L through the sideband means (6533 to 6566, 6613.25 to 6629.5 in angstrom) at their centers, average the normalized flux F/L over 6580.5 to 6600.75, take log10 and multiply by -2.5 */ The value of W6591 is 0.00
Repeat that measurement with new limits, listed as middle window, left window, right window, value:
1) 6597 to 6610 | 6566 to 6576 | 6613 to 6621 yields 0.02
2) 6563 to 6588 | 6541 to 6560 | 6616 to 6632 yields -0.01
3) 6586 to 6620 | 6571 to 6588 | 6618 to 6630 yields 0.01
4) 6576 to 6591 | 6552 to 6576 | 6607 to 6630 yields -0.01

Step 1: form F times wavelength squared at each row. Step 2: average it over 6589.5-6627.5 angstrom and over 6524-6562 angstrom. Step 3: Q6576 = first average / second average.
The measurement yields 1.1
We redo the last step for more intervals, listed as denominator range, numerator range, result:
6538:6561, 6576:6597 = 1.06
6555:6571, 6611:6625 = 1.07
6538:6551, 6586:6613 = 1.07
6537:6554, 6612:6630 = 1.11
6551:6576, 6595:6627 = 1.06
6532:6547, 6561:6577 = 1.04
